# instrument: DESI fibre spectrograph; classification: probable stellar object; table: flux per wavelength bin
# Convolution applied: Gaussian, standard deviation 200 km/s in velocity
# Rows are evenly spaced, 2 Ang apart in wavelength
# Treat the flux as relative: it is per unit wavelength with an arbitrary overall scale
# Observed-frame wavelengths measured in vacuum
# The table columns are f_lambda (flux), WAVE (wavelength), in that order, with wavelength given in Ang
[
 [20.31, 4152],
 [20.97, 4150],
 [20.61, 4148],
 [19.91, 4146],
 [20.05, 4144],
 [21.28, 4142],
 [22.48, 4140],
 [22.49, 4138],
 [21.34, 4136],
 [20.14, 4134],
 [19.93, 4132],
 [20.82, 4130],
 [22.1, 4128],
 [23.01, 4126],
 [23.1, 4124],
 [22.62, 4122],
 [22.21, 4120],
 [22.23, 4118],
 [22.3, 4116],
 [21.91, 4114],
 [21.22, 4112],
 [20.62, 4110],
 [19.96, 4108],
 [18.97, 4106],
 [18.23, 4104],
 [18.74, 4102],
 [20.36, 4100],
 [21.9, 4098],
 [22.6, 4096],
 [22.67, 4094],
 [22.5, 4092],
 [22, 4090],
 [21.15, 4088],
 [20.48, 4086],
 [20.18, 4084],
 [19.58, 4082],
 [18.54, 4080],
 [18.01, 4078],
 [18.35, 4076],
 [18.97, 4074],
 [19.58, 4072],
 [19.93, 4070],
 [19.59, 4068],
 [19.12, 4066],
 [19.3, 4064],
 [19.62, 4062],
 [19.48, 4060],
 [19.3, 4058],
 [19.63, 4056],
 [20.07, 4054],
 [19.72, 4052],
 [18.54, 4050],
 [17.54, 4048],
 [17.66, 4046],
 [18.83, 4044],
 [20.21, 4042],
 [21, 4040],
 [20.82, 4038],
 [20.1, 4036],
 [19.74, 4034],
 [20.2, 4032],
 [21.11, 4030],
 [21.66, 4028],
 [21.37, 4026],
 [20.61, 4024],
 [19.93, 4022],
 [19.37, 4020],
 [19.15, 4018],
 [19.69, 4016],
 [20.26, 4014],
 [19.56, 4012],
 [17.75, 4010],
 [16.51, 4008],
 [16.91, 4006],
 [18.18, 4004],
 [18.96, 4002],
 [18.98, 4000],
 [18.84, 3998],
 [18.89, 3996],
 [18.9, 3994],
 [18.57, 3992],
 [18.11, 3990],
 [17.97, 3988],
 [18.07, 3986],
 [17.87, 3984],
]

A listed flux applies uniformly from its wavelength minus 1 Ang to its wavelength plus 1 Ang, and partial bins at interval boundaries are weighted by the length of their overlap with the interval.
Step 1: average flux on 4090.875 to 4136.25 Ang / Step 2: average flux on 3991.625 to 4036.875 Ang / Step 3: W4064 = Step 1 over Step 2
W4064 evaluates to 1.10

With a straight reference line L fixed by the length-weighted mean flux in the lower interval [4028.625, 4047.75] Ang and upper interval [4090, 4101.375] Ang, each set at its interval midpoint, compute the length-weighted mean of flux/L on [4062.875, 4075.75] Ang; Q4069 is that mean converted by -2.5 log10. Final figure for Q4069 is 0.088 mag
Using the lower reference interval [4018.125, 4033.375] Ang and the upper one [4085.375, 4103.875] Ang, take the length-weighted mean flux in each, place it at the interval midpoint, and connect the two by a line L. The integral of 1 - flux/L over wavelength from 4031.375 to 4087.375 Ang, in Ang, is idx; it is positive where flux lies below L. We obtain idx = 3.8 Ang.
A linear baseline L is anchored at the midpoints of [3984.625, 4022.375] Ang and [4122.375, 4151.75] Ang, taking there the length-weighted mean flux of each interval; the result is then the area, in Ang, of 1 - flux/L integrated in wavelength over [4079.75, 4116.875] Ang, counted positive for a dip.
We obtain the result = -0.44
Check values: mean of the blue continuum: 18.6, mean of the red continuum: 21.3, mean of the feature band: 20.8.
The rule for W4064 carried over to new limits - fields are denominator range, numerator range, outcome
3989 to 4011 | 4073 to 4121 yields 1.13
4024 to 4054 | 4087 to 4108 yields 1.05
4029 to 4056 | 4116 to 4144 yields 1.11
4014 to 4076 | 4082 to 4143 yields 1.08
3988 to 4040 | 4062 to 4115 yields 1.04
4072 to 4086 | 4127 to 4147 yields 1.10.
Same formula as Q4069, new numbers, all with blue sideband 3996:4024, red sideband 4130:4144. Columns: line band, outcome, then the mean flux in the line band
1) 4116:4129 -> -0.082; 22.5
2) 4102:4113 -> 0.049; 19.7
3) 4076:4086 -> 0.055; 19.1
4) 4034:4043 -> -0.059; 20.4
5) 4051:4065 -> 0.007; 19.6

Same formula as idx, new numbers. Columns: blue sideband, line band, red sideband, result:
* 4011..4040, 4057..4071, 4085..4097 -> 1.2 Ang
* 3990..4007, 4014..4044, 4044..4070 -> -2.3 Ang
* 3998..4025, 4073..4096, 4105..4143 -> 0.3 Ang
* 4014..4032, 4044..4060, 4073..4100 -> 1.2 Ang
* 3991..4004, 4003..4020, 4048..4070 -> 0.3 Ang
